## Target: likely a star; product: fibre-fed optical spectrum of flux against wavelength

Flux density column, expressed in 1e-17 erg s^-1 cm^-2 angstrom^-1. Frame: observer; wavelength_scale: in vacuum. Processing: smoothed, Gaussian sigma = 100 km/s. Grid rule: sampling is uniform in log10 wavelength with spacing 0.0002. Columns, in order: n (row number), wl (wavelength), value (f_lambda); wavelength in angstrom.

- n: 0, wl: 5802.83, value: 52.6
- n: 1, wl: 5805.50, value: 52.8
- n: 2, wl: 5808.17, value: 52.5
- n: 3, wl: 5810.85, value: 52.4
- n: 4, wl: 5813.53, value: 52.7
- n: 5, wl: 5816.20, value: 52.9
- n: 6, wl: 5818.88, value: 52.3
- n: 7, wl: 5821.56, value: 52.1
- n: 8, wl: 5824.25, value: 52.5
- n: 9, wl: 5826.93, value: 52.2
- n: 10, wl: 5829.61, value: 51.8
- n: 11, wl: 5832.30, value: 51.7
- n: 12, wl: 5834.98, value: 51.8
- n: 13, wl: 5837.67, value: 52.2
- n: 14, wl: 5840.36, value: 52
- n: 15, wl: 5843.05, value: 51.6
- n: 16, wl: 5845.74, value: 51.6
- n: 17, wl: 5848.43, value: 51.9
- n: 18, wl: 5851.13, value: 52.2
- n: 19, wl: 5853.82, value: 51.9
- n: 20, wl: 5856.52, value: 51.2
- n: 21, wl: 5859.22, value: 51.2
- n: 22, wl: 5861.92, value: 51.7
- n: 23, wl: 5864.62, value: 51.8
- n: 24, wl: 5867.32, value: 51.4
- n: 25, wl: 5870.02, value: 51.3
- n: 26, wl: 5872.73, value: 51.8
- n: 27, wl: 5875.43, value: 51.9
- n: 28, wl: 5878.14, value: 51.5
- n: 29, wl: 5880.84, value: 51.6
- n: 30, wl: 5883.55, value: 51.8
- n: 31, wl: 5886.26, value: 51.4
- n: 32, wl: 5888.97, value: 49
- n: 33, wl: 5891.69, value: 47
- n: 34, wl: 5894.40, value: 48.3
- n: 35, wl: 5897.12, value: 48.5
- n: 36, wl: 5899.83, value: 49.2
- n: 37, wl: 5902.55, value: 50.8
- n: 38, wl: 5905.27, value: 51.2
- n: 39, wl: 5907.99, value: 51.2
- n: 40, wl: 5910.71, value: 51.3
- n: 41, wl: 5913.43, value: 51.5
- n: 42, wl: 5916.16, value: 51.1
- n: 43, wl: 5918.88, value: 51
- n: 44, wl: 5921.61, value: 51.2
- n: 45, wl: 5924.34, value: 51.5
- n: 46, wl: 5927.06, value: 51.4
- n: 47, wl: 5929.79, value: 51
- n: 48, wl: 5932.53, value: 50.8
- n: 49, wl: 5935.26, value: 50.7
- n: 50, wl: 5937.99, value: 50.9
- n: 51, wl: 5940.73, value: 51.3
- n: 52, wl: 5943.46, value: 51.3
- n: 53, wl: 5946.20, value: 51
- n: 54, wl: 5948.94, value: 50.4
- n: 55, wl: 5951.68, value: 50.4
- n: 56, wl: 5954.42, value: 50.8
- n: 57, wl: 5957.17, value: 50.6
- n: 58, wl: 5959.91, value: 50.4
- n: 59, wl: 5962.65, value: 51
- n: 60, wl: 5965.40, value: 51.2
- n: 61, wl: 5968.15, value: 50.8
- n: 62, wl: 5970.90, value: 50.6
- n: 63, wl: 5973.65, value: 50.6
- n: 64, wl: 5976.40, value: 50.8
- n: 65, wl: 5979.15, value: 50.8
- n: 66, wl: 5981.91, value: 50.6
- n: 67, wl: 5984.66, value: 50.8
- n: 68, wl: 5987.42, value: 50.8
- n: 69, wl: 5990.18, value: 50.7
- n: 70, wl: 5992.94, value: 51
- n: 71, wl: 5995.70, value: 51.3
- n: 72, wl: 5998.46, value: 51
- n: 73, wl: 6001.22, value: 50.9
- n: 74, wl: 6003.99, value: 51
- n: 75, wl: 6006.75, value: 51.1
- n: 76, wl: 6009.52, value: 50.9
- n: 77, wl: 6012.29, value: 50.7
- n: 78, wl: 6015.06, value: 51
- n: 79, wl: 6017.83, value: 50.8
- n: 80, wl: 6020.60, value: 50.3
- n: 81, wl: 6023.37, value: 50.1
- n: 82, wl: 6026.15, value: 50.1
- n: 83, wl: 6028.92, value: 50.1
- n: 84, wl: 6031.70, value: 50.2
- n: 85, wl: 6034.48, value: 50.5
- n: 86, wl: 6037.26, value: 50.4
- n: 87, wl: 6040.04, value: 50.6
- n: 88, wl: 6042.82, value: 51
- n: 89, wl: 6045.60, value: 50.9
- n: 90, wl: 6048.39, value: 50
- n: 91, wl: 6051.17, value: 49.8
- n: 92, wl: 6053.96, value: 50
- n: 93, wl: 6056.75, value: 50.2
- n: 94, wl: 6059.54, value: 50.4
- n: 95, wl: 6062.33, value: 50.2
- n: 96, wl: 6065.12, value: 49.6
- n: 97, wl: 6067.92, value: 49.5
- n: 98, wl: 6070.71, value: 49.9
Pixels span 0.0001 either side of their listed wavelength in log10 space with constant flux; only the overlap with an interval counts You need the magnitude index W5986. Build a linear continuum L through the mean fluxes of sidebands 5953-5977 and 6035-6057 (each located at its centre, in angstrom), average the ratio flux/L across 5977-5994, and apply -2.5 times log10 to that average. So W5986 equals 0.00 mag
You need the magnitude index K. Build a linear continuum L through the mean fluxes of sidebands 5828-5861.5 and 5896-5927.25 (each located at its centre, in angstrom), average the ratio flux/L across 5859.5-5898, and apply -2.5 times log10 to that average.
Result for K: 0.01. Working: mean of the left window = 51.8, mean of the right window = 50.8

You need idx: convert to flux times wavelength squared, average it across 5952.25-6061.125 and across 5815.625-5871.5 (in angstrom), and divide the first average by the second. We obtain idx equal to 1.0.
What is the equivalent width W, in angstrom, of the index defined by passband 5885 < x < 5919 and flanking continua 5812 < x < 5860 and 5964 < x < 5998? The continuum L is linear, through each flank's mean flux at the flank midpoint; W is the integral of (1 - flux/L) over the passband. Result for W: 0.9 angstrom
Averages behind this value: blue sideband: 52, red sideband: 50.8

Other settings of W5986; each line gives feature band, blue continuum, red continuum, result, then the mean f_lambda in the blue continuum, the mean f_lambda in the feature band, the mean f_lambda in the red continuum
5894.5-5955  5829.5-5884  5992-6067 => 0.009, 51.7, 50.8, 50.5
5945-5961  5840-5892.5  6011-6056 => 0.005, 51.3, 50.6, 50.4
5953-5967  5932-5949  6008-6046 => 0.002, 51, 50.8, 50.5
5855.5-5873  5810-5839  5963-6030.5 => 0.009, 52.2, 51.5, 50.7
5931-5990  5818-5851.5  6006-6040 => 0.004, 52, 50.8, 50.5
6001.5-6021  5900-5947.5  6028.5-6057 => -0.007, 51.1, 50.9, 50.3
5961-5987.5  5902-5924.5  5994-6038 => 0.002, 51.2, 50.8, 50.7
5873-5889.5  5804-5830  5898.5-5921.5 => 0.000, 52.5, 51.4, 50.9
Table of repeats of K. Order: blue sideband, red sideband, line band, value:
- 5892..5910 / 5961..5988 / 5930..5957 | -0.01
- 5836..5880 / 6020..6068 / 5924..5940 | 0.00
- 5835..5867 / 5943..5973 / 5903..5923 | 0.00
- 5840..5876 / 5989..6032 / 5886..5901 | 0.06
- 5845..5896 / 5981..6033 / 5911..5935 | -0.01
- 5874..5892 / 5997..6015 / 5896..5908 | 0.02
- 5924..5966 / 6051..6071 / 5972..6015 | -0.01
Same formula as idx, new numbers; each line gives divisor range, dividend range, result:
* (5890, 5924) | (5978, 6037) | 1.04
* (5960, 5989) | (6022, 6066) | 1.01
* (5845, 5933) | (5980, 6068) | 1.04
